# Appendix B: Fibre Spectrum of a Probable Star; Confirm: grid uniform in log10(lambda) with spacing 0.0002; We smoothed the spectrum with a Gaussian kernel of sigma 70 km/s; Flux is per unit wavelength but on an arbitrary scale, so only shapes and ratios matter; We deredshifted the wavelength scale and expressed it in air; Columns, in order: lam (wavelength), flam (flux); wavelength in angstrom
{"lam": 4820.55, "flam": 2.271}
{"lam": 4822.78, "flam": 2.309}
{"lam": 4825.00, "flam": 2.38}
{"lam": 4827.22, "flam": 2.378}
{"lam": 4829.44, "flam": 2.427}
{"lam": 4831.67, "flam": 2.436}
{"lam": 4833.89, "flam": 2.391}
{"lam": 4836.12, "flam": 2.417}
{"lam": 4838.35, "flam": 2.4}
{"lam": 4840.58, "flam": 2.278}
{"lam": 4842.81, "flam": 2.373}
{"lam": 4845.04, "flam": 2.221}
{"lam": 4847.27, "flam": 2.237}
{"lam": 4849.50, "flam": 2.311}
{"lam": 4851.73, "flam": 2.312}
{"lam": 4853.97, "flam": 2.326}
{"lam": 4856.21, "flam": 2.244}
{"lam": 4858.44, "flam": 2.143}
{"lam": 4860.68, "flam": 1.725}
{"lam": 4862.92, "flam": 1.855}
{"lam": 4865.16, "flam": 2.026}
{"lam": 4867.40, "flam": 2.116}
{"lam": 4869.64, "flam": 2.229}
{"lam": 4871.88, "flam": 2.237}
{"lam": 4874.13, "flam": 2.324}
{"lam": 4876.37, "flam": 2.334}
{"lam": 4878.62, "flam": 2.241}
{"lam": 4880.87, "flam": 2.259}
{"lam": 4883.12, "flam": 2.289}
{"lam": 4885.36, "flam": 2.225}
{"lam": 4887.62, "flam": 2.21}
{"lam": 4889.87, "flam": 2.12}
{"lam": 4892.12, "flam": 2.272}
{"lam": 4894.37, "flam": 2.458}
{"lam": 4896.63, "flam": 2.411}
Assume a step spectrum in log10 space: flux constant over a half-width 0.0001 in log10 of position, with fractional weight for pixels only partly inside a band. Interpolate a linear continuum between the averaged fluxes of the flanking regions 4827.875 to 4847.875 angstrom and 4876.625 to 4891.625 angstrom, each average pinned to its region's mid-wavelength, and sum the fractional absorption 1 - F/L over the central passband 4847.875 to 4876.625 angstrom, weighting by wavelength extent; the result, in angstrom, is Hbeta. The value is 1.6 angstrom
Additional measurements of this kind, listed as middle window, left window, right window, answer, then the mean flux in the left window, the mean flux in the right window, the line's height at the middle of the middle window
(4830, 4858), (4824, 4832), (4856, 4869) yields -1.3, 2.4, 2.01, 2.22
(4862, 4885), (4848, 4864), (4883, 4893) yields -0.2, 2.13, 2.22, 2.18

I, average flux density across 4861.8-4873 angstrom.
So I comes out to 2.09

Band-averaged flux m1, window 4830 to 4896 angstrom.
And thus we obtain 2.24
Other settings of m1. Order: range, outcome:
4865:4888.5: 2.23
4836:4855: 2.31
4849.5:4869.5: 2.11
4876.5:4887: 2.26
